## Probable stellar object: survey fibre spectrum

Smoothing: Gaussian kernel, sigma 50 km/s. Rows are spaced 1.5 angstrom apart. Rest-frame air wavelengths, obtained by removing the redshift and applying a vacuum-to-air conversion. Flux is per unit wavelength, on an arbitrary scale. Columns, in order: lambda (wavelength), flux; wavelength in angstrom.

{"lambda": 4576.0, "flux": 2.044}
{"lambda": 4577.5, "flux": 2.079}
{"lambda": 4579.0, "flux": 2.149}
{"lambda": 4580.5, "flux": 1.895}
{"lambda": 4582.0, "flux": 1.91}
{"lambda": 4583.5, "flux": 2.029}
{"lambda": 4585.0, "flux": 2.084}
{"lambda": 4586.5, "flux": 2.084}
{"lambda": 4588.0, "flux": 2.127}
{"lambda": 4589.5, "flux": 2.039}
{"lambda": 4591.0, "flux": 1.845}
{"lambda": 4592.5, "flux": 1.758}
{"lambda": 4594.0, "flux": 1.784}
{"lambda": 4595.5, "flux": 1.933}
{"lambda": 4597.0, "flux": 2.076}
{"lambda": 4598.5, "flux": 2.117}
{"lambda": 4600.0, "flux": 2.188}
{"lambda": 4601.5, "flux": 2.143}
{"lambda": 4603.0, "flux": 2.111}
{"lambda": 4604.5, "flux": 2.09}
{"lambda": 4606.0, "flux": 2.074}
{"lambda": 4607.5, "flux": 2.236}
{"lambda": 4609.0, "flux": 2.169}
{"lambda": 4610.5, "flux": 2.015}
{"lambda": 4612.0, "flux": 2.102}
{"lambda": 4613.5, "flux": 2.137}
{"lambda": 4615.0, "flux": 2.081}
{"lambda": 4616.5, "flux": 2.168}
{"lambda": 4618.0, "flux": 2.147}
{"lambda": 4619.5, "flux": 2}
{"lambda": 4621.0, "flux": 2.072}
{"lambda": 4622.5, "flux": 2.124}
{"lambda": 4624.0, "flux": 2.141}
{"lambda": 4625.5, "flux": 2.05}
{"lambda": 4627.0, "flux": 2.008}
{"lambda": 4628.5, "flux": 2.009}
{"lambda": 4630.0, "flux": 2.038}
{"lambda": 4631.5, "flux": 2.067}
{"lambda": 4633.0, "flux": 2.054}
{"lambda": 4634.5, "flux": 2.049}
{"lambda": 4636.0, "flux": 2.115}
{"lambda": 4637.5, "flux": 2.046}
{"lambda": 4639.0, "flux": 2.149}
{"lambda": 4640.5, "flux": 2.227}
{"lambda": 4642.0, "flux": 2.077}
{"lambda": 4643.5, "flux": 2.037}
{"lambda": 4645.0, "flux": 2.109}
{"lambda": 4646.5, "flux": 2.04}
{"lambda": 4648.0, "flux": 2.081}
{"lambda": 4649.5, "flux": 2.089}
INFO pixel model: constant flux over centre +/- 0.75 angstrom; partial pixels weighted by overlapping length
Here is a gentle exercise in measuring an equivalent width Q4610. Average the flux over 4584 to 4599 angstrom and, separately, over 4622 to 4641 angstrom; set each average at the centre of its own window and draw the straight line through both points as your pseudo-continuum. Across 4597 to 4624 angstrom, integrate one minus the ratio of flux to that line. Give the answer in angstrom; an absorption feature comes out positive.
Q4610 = -1.2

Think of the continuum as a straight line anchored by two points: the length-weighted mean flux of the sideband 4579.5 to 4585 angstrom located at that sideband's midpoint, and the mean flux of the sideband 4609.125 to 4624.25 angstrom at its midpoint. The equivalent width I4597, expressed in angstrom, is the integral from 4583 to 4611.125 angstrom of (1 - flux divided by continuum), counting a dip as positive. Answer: -0.28 angstrom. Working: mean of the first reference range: 1.97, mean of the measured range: 2.05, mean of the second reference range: 2.1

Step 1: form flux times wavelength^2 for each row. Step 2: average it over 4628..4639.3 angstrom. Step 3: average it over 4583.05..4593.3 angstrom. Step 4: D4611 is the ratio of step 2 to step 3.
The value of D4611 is 1.1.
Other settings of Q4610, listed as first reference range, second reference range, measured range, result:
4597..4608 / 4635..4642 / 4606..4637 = 0.6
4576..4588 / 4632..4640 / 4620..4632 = 0.1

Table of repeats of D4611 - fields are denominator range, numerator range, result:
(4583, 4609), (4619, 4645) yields 1.03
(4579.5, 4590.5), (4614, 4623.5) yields 1.05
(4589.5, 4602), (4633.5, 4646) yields 1.08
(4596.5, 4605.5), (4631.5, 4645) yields 1.00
